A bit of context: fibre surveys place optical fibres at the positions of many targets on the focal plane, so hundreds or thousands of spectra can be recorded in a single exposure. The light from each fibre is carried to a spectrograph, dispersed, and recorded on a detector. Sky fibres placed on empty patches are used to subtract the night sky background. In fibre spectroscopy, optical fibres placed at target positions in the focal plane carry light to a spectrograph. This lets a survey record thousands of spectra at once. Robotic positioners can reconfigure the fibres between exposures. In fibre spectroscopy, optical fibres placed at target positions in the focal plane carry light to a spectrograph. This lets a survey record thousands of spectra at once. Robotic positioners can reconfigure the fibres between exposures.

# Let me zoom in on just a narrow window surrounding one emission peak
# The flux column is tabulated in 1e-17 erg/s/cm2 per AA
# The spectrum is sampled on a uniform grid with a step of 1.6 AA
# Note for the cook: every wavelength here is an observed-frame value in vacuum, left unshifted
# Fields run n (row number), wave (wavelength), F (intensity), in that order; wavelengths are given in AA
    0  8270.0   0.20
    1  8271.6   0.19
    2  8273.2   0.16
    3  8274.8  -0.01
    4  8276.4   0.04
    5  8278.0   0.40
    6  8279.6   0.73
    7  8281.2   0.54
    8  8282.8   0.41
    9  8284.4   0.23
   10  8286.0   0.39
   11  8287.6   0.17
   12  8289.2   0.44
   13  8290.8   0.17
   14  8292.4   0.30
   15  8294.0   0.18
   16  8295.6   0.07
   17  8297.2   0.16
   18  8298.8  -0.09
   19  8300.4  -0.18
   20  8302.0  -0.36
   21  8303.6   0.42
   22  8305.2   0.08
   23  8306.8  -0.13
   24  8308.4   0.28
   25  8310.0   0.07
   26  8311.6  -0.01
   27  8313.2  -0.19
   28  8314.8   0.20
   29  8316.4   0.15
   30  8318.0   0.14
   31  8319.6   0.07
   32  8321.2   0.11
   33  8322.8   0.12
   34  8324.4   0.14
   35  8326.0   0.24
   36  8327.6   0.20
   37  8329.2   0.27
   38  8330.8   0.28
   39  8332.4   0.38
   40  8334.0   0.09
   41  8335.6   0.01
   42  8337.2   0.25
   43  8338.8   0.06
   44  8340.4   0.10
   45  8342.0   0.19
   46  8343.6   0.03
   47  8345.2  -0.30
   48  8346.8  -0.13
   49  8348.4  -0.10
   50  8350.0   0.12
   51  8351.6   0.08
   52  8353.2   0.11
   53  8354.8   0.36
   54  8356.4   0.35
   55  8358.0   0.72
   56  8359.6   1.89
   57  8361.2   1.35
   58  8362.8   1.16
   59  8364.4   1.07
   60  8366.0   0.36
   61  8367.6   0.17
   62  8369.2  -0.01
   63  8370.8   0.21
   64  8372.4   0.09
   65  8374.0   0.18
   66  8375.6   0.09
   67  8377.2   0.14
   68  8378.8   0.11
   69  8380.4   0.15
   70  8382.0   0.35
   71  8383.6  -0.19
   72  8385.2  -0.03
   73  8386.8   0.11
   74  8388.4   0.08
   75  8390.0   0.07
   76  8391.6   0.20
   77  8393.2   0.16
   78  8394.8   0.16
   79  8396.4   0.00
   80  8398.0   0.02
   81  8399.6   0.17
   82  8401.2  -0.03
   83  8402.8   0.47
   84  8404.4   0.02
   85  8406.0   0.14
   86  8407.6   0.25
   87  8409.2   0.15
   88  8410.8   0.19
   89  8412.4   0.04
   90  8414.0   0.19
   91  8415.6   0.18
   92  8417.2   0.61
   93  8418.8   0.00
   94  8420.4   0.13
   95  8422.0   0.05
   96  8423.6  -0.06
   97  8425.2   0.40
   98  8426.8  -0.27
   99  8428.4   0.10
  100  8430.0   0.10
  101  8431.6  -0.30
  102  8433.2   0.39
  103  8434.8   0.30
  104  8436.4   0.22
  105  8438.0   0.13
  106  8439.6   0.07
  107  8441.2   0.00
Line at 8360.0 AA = [O III]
